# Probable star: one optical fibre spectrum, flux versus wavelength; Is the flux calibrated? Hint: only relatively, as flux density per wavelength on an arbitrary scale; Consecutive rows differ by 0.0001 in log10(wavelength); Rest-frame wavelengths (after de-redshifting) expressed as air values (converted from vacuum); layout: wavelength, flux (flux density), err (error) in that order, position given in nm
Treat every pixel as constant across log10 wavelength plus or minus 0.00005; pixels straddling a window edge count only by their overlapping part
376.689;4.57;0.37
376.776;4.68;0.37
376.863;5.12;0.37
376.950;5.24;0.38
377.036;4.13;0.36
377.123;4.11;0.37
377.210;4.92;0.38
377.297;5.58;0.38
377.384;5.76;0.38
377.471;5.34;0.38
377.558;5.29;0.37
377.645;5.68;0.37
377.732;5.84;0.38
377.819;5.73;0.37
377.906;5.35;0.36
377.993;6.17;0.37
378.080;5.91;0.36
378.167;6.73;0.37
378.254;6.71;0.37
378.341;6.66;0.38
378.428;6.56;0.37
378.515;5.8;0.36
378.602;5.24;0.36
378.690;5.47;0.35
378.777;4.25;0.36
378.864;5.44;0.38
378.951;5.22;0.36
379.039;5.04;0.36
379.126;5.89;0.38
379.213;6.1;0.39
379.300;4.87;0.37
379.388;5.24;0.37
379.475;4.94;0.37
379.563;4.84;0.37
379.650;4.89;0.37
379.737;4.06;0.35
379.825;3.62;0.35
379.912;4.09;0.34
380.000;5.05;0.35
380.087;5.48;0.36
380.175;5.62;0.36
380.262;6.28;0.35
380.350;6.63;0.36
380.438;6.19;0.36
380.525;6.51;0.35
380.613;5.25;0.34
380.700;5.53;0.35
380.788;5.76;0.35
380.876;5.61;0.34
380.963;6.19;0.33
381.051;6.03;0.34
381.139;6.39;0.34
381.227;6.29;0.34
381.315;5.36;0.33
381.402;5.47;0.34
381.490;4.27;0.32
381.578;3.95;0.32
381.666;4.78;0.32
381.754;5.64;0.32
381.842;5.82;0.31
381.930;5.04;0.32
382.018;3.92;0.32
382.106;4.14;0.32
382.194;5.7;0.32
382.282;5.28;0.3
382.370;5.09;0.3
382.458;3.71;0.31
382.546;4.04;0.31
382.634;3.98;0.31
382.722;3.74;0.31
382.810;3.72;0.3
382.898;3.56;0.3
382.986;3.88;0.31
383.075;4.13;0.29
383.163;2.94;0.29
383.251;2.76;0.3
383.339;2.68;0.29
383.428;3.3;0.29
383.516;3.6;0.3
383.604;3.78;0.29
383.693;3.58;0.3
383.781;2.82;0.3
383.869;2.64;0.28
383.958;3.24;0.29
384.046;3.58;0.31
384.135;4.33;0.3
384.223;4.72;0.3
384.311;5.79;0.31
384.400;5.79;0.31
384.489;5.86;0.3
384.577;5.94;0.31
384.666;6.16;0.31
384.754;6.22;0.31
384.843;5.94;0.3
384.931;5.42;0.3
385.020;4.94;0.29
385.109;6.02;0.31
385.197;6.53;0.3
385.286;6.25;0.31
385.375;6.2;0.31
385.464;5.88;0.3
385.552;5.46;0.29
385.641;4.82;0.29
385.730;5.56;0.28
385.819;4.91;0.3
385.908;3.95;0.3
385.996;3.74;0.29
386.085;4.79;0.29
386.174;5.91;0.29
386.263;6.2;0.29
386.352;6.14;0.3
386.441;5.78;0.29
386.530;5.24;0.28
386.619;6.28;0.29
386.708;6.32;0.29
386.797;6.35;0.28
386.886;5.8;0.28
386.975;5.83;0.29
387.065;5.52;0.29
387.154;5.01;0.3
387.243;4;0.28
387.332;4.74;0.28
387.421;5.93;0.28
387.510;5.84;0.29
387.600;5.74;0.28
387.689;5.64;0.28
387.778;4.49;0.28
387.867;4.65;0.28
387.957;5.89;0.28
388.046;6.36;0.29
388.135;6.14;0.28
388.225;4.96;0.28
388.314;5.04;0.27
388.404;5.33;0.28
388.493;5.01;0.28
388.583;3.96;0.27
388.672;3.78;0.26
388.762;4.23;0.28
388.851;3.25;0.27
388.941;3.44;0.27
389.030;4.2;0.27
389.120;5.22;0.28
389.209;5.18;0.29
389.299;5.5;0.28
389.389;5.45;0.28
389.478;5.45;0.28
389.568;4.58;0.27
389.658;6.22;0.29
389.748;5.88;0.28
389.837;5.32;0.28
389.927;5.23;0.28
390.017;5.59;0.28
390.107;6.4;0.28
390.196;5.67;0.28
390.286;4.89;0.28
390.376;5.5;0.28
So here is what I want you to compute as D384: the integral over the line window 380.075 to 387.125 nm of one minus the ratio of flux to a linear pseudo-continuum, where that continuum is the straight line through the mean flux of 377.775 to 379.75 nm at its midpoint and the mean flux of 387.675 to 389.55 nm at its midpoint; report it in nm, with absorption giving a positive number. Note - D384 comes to 0.23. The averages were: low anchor 5.55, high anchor 4.9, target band 5.05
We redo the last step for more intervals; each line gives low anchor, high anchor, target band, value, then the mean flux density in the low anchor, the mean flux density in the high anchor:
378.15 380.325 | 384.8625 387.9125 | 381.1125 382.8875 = 0.205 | 5.36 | 5.47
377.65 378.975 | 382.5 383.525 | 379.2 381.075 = -0.189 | 5.81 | 3.53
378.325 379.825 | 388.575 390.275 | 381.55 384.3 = 0.605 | 5.25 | 5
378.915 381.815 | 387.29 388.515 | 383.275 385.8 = 0.243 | 5.37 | 5.42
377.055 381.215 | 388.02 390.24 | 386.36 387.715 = -0.114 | 5.53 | 5.09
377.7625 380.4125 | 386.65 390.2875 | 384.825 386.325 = -0.039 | 5.47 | 5.23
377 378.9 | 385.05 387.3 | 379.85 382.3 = 0.060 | 5.58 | 5.53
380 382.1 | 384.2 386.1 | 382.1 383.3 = 0.323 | 5.53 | 5.52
